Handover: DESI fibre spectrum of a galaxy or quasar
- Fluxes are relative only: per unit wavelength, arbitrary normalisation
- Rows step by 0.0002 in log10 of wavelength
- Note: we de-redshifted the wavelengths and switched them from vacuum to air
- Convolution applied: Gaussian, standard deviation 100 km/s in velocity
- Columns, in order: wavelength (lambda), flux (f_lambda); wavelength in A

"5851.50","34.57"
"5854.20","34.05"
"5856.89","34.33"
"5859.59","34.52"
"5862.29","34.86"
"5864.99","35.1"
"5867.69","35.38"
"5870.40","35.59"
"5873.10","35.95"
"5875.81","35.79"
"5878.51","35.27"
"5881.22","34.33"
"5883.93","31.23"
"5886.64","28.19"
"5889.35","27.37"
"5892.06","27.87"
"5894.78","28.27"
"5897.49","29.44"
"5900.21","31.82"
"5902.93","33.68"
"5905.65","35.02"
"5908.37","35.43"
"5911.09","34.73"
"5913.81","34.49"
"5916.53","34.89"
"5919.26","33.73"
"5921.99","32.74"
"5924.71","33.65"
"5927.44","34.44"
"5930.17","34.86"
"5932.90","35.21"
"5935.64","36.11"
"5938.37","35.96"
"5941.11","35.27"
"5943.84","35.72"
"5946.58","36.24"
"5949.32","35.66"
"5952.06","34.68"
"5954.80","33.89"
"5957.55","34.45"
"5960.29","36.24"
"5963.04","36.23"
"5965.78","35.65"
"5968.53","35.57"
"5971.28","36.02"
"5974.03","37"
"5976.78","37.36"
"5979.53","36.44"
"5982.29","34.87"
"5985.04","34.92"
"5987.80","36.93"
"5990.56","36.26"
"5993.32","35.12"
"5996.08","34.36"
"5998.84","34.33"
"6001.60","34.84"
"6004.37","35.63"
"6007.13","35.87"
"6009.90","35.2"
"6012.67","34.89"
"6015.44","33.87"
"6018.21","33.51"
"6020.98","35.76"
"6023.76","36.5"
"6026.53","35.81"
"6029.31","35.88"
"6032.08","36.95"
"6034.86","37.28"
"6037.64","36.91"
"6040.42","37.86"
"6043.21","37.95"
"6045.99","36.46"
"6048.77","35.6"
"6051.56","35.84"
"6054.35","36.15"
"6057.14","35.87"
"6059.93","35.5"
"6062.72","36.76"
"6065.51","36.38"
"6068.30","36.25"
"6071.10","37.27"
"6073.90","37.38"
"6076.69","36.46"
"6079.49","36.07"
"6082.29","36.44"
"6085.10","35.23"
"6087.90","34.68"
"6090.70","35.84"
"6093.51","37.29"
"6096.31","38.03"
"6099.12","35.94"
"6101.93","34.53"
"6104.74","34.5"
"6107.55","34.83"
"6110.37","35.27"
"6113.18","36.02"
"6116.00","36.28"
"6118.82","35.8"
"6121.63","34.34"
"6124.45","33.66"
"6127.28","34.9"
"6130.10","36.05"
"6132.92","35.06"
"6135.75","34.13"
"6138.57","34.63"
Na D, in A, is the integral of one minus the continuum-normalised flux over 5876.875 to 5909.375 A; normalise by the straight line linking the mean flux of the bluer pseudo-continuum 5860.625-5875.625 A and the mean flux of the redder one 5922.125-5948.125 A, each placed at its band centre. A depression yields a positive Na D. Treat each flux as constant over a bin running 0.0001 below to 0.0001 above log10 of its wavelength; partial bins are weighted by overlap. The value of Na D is 3.5 A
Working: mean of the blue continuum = 35.4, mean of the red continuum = 35.2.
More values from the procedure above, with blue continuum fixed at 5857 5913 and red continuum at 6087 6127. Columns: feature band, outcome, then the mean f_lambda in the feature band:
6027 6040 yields -0.8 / 36.8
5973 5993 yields -1.2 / 36.2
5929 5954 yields -1.4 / 35.5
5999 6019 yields -0.3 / 34.8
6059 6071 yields -0.5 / 36.4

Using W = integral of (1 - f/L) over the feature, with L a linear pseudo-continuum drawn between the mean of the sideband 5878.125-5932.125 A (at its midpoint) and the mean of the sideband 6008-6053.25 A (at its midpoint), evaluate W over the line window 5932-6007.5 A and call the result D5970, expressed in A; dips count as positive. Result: -2.8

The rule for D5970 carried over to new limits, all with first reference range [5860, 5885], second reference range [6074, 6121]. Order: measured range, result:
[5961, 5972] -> -0.2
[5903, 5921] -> 0.2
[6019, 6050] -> -0.9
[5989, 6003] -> 0.2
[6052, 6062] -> -0.1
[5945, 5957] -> 0.0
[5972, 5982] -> -0.4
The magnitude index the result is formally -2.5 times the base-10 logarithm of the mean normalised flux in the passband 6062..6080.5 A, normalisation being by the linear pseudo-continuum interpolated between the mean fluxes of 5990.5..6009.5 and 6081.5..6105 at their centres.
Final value -0.03 mag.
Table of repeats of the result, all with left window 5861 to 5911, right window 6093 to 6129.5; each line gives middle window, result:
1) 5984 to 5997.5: -0.05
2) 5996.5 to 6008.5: -0.03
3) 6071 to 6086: -0.04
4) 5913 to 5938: -0.04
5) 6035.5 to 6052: -0.07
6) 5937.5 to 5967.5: -0.06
